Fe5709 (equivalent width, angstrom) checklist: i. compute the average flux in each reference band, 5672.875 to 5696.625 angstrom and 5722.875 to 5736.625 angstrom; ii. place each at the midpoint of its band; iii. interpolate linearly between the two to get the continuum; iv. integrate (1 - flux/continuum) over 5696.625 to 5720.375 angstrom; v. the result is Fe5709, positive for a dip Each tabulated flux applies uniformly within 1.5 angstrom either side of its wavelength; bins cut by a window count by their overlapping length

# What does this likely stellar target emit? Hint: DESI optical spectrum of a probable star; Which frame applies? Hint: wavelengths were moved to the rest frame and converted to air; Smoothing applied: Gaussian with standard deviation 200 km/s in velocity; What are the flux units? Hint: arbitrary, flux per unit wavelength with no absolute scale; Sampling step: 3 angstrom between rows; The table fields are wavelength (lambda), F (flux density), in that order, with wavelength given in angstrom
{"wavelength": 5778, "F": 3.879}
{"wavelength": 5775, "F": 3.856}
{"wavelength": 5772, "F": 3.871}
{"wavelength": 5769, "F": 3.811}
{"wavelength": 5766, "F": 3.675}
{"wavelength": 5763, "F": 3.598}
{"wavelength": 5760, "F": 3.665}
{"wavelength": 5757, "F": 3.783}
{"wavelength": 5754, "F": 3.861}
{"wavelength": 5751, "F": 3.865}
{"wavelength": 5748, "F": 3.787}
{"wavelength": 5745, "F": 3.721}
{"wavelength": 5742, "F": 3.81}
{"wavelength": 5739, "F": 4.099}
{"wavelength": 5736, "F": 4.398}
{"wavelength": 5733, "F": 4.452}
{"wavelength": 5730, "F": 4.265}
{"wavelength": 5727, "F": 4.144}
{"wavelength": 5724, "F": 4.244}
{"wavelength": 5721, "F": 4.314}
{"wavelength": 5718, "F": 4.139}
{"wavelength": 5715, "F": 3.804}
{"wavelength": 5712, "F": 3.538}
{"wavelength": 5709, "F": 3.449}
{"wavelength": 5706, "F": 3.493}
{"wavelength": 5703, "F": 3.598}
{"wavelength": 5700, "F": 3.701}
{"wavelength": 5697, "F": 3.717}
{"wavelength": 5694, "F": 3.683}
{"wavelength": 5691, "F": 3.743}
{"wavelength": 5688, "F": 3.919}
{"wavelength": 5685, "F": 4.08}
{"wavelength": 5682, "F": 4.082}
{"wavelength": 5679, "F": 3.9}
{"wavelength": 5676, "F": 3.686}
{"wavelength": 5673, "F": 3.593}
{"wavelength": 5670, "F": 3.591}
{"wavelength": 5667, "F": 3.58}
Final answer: 2.22 angstrom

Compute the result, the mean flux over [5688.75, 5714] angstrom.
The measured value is 3.63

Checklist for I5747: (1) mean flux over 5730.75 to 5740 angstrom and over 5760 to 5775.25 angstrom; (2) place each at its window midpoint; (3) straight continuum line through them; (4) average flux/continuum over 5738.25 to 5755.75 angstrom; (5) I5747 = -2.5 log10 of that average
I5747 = 0.07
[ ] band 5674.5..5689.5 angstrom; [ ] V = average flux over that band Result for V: 3.93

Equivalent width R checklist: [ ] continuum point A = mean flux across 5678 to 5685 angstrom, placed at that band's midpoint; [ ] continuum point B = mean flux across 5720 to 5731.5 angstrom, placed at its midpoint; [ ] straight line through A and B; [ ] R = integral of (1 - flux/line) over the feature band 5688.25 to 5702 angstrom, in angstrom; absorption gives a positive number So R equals 1.2 angstrom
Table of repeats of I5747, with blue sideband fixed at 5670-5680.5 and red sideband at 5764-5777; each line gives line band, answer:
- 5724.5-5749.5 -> -0.09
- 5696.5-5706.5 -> 0.03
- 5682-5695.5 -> -0.05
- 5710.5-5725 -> -0.07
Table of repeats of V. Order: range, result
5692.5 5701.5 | 3.7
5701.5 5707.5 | 3.55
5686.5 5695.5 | 3.78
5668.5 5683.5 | 3.77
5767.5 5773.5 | 3.84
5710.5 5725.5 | 4.01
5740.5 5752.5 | 3.8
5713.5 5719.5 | 3.97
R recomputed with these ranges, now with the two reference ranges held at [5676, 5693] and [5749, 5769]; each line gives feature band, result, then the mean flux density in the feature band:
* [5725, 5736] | -1.4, 4.3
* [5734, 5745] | -0.8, 4.07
